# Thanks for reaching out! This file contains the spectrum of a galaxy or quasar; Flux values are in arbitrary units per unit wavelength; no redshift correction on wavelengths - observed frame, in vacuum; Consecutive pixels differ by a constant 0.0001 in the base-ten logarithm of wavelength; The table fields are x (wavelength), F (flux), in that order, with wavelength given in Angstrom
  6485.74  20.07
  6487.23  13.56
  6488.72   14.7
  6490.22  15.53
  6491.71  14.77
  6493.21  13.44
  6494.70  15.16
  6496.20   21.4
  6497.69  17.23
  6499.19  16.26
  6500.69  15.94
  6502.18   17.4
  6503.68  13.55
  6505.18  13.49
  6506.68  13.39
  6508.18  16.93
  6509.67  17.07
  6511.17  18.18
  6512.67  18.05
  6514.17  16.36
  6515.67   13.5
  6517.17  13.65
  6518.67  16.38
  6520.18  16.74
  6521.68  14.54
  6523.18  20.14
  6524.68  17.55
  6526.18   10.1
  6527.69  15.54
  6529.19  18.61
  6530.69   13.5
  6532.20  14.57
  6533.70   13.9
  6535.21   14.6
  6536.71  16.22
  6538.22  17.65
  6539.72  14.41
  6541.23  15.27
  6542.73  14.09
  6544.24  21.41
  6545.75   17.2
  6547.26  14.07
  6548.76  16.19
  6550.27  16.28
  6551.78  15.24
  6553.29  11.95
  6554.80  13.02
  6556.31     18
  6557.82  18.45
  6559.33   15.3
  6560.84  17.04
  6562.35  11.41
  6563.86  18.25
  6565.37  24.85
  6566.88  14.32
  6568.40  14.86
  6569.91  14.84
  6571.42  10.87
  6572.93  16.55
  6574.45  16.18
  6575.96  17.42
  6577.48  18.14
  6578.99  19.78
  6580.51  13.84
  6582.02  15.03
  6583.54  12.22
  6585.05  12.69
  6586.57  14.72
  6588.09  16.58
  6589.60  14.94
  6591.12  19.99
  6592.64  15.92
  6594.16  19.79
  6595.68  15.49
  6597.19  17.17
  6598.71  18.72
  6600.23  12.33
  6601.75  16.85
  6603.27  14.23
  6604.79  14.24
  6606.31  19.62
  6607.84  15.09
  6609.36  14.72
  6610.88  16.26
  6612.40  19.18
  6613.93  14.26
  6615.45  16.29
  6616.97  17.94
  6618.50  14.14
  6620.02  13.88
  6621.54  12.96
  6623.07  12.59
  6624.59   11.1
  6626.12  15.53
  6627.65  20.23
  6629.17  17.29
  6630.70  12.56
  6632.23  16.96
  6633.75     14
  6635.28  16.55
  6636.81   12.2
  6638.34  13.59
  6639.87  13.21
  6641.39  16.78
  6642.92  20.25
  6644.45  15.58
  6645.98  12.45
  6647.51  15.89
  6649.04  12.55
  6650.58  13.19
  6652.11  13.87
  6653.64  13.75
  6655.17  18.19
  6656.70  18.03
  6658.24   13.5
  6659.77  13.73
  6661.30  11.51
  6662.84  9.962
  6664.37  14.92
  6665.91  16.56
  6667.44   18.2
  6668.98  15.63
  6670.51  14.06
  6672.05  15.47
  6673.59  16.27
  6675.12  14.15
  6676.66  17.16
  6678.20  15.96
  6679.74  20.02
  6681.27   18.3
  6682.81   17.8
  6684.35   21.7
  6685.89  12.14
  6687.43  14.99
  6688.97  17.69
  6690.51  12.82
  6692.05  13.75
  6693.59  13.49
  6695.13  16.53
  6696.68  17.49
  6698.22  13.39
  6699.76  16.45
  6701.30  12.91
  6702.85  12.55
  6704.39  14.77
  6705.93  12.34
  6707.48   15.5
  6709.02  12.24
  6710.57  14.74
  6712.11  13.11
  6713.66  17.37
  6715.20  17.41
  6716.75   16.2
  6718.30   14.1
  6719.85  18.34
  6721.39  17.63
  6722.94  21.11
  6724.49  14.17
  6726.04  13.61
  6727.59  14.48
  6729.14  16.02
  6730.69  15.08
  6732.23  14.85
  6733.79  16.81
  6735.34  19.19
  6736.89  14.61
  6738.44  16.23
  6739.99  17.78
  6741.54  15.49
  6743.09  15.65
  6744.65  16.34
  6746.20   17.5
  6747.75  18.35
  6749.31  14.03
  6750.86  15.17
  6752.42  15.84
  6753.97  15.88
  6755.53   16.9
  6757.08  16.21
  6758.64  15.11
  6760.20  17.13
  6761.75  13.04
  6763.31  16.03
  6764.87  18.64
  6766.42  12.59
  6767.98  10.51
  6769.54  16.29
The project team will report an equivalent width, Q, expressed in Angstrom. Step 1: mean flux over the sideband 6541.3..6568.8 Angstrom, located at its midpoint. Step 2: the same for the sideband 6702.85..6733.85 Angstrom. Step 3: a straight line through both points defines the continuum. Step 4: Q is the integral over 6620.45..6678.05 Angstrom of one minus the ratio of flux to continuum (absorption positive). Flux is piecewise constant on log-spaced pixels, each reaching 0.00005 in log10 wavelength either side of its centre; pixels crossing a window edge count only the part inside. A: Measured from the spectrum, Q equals 3.1 Angstrom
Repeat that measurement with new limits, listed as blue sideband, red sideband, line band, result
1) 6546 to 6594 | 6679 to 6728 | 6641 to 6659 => 0.4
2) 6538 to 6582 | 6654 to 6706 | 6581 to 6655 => 1.9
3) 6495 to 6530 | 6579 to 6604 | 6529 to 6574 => 0.7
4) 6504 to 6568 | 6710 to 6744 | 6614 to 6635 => 1.2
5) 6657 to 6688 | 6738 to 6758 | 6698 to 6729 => 1.6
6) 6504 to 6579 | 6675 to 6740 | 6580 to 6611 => 0.2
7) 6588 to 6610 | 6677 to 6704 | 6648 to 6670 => 2.0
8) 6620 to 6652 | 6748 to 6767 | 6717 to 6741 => -1.3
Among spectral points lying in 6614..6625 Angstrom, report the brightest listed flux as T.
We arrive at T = 17.94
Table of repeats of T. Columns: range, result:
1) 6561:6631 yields 24.85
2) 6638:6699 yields 21.7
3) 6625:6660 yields 20.25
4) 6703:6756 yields 21.11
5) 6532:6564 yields 21.41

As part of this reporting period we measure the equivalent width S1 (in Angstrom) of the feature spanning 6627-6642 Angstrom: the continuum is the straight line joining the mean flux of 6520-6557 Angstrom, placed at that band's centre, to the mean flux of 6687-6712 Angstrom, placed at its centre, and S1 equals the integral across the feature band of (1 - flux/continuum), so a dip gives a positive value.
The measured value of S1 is -0.4 Angstrom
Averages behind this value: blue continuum 15.6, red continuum 14.4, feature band 15.3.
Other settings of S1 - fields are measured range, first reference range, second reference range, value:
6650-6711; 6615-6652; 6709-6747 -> 1.3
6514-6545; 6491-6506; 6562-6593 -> 0.5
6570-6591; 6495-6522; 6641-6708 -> 0.4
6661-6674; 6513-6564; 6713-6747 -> 1.1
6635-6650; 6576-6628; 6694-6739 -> 0.8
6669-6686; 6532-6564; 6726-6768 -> -1.1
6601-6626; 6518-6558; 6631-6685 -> 0.5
